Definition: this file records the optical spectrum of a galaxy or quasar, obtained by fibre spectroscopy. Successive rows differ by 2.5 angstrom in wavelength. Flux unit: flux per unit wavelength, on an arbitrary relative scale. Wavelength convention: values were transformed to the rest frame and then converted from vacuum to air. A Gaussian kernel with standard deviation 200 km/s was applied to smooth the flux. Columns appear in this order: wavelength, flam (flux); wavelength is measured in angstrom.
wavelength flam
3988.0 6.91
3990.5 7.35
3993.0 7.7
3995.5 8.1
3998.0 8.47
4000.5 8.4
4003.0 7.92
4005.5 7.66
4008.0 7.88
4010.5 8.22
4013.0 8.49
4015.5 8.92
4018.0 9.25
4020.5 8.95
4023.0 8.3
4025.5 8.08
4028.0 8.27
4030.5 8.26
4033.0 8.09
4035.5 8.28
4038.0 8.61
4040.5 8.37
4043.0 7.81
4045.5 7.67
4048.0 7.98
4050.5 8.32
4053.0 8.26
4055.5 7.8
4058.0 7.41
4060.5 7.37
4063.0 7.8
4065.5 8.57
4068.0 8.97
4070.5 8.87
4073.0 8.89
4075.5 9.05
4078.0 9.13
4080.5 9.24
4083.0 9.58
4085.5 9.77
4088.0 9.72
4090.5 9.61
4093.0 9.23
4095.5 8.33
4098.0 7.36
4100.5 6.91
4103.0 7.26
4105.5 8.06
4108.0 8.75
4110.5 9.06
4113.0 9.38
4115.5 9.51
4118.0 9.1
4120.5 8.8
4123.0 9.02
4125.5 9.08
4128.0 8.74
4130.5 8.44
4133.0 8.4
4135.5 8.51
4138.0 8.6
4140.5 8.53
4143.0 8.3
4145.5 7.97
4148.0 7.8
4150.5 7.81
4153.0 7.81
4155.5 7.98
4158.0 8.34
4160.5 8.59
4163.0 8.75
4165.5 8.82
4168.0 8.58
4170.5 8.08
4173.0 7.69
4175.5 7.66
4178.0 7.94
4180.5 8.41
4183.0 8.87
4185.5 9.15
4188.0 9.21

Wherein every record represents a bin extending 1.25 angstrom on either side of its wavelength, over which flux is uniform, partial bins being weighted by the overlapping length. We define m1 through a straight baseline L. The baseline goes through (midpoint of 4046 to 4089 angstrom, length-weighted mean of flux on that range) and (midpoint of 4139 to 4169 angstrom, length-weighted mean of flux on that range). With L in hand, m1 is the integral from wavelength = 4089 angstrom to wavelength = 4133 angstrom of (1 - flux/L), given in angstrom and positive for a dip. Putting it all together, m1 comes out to -0.98 angstrom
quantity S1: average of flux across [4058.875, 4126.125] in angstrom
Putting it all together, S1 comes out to 8.75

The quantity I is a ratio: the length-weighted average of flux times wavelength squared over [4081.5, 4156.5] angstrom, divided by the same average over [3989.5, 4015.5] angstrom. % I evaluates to 1.1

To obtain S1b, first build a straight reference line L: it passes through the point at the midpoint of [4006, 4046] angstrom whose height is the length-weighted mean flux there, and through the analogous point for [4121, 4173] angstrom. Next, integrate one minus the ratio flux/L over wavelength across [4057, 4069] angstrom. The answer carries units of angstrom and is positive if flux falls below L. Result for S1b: 0.49 angstrom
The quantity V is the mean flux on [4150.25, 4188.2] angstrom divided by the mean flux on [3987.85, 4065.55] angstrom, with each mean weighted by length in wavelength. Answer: 1.0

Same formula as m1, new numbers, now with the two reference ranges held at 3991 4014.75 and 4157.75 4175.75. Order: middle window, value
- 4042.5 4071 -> 0.41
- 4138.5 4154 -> 0.46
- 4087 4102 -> -0.46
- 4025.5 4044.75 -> -0.18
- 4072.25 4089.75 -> -2.45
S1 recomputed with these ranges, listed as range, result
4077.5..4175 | 8.57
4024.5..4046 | 8.18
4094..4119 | 8.37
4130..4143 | 8.48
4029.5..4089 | 8.49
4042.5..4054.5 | 8.02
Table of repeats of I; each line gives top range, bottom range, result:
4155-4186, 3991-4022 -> 1.09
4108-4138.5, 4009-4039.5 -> 1.10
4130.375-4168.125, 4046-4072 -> 1.07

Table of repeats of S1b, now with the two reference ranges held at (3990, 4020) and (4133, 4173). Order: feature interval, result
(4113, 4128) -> -1.49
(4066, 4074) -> -0.60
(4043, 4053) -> 0.30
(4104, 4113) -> -0.46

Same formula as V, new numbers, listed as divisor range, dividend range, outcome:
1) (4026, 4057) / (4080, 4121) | 1.08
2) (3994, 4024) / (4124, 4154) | 1.00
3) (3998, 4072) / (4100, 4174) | 1.02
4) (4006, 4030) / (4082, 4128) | 1.04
